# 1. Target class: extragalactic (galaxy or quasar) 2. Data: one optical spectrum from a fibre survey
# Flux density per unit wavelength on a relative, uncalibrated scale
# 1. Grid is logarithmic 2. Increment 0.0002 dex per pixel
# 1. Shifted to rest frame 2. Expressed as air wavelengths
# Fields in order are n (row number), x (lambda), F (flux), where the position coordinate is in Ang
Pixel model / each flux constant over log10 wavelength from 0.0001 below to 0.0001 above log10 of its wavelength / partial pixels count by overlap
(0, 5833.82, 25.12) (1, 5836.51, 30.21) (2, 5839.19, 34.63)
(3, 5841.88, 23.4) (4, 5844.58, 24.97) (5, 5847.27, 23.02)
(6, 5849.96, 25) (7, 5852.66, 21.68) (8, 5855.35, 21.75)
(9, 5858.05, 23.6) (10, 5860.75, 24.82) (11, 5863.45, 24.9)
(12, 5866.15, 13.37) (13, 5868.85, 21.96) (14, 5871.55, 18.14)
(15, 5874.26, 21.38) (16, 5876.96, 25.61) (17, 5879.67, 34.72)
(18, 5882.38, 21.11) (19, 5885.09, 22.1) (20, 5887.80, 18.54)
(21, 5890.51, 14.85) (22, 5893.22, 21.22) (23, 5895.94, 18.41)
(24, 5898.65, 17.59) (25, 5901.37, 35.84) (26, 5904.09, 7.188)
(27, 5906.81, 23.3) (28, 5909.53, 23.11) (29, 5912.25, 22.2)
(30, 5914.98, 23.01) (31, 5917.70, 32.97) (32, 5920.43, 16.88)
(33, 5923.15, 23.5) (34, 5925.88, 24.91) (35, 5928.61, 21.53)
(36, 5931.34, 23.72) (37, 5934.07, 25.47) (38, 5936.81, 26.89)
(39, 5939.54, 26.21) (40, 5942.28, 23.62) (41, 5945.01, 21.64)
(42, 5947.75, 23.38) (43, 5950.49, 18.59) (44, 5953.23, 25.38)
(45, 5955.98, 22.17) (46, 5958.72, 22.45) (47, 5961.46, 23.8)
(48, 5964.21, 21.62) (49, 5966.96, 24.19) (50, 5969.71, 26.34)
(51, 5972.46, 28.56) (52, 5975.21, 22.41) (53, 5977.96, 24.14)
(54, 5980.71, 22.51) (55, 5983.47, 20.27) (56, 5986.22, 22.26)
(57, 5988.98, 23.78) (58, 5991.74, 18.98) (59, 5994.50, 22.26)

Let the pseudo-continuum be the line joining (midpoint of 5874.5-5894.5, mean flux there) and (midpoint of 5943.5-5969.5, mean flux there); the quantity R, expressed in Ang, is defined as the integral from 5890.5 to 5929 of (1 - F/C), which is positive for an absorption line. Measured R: 1.0 Ang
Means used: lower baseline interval 22.5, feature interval 22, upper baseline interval 22.8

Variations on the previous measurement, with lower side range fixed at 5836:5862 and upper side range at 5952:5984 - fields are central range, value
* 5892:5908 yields 2.6 Ang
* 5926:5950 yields 0.2 Ang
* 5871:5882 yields -0.1 Ang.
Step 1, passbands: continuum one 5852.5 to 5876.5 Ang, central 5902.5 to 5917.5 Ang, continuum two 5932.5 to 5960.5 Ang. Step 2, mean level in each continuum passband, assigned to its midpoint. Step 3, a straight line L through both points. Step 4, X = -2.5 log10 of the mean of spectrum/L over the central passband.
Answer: 0.08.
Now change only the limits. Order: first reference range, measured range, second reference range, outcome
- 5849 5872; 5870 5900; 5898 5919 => 0.063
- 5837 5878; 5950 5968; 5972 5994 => -0.001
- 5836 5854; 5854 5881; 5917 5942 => 0.112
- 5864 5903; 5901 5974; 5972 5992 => -0.054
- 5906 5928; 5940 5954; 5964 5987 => 0.050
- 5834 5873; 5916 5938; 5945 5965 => -0.076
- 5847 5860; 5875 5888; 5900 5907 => -0.109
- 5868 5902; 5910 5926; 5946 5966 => -0.070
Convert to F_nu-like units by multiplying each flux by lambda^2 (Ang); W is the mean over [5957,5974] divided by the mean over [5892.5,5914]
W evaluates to 1.2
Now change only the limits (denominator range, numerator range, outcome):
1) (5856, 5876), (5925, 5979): 1.15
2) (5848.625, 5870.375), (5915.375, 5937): 1.12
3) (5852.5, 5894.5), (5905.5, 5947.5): 1.11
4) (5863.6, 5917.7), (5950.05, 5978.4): 1.13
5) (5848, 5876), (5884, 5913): 0.95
